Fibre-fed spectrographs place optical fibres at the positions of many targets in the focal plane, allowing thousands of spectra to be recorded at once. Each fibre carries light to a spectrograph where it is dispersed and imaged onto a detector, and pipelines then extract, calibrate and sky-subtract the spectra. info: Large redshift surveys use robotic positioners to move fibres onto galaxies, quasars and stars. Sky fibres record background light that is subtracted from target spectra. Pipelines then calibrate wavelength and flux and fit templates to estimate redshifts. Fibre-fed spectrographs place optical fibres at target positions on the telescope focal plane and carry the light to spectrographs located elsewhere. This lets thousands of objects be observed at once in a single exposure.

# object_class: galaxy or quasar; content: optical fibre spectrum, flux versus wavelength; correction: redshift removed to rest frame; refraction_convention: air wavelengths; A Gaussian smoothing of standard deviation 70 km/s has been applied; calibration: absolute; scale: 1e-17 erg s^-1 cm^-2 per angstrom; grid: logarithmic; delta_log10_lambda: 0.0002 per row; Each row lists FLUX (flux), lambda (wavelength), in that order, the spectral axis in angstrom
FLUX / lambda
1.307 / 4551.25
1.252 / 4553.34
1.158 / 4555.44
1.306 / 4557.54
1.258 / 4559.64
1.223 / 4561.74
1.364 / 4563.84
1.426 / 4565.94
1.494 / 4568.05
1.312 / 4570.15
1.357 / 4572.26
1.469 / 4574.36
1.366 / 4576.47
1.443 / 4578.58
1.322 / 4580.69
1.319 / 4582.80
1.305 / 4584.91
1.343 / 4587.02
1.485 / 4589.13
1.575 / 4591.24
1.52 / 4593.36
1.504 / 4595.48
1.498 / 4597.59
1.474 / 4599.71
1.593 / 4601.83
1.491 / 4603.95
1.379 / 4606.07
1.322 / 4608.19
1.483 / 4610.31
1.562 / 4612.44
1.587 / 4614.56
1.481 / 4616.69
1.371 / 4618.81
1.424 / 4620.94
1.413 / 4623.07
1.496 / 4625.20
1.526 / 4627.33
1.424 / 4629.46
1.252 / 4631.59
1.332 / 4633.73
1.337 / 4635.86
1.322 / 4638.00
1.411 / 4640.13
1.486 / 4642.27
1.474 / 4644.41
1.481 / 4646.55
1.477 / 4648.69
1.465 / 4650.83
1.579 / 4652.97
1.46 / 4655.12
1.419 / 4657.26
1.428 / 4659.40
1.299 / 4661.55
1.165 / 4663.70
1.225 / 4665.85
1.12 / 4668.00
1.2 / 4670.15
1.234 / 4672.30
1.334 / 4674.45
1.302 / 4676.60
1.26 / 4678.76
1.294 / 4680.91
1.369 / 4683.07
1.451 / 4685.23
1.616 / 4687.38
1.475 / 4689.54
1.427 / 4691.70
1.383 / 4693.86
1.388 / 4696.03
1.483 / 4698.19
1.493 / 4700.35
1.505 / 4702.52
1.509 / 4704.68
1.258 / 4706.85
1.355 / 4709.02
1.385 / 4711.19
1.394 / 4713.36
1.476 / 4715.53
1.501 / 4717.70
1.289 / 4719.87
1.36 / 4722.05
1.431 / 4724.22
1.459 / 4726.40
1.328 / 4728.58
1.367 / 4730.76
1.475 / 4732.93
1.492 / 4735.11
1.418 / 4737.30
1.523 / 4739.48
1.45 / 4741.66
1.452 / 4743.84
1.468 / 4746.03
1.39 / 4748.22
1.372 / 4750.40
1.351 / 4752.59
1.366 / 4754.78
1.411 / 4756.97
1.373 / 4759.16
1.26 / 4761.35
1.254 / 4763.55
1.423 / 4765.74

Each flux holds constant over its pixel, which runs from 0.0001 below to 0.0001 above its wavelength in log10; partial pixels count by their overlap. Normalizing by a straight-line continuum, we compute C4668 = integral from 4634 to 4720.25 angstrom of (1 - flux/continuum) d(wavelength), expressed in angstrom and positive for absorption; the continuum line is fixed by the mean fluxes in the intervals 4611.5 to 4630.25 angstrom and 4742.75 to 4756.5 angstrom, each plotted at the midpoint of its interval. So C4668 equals 3.25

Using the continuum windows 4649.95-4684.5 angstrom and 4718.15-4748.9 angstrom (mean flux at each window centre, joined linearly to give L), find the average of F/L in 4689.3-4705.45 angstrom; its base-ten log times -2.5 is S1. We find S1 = -0.07 mag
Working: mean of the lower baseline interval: 1.32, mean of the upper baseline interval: 1.42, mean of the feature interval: 1.46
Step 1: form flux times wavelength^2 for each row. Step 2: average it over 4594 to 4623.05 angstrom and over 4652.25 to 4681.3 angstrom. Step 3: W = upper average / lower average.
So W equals 0.91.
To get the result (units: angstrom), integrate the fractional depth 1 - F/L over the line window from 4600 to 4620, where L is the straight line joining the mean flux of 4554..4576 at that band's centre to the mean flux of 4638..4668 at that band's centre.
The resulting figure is -1.55 angstrom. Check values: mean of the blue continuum 1.34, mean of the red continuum 1.4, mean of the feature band 1.47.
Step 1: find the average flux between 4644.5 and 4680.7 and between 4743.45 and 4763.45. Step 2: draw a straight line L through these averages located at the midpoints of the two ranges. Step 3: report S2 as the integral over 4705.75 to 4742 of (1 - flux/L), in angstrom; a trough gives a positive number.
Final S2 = -1.2 angstrom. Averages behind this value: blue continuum 1.34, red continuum 1.37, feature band 1.41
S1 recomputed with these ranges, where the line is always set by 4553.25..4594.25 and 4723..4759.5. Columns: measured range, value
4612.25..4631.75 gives -0.06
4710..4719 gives -0.02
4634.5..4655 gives -0.04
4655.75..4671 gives 0.10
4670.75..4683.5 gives 0.09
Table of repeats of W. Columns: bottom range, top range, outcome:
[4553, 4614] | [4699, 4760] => 1.07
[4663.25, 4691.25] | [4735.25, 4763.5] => 1.10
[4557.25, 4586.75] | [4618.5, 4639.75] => 1.05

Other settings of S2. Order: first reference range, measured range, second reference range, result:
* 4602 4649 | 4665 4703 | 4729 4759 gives 1.74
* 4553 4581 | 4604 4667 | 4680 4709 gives -1.24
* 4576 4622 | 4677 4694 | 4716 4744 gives 0.33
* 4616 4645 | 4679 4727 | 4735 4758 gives -0.05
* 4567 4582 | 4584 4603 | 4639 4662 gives -0.94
